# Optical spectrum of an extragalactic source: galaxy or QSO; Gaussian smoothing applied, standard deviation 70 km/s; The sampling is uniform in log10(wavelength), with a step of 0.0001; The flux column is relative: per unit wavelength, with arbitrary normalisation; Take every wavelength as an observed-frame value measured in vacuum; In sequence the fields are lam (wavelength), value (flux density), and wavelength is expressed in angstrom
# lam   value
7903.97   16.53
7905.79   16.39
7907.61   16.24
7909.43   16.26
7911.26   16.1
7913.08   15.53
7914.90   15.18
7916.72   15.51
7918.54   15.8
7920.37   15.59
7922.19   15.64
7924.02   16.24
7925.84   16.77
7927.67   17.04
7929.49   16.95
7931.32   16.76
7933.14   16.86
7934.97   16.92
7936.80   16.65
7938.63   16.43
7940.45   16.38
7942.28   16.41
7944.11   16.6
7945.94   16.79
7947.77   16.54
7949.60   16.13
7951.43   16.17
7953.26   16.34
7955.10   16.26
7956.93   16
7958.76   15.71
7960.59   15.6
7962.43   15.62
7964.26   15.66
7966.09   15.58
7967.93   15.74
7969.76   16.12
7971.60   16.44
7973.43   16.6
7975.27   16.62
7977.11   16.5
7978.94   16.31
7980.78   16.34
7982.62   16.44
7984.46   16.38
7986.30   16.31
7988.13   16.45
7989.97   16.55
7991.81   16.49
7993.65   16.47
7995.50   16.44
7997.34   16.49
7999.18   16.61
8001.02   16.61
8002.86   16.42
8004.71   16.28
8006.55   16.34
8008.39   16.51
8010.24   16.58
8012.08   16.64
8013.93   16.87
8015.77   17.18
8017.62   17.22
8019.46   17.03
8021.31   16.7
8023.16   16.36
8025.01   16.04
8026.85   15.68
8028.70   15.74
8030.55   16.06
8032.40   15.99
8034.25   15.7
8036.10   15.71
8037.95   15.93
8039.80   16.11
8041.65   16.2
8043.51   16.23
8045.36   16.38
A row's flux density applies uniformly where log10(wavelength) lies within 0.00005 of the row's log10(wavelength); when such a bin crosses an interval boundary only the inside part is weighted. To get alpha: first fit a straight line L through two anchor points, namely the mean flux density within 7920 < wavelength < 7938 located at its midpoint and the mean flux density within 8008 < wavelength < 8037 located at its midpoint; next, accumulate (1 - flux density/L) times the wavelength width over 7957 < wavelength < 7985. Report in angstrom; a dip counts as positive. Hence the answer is 0.6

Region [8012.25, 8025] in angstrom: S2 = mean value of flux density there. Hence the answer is 16.8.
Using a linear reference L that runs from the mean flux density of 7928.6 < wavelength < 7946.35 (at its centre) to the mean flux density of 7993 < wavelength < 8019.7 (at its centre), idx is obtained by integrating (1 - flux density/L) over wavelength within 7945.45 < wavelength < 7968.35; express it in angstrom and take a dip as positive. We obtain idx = 0.9 angstrom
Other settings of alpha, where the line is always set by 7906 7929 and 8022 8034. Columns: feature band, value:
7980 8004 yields -0.7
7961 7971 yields 0.2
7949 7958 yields -0.1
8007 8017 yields -0.5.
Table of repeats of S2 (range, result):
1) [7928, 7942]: 16.7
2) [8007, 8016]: 16.7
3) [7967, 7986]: 16.3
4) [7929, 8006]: 16.4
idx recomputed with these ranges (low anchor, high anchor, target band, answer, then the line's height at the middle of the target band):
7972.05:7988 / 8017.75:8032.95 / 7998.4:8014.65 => -0.2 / 16.3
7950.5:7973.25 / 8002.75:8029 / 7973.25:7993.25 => -0.3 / 16.2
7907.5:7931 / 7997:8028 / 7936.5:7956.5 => -0.2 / 16.2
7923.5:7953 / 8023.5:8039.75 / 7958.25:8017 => -0.5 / 16.2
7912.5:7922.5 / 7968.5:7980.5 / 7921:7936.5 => -0.9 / 15.7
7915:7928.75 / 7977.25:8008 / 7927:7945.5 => -0.7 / 16.1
